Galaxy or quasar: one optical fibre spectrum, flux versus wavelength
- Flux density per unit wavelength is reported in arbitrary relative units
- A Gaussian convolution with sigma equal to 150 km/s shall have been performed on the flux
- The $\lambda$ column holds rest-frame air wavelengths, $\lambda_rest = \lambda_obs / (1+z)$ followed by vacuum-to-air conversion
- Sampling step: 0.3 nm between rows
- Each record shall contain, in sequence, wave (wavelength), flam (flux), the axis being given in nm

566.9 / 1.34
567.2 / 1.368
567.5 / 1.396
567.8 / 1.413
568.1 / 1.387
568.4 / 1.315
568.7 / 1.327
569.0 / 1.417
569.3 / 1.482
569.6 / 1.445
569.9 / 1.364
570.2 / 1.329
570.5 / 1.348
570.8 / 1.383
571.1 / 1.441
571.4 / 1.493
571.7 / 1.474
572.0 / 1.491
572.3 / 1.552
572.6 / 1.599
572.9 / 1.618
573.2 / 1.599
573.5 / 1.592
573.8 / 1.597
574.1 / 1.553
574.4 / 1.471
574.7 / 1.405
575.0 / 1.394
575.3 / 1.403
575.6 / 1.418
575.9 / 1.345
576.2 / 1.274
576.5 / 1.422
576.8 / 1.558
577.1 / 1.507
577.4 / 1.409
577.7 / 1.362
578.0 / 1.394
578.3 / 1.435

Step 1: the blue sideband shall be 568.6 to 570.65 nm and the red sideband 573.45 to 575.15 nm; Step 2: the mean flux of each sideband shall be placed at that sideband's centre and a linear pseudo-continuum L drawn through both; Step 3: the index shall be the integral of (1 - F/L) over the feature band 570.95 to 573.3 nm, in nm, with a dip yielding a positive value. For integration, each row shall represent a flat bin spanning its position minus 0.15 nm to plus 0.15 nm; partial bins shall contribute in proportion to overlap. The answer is -0.14 nm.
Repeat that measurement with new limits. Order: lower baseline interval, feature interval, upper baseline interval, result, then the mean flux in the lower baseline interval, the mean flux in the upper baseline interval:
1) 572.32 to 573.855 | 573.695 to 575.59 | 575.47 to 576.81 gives 0.03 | 1.6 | 1.39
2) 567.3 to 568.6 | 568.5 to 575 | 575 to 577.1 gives -0.37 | 1.38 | 1.41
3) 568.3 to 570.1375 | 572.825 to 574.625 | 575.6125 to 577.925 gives -0.21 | 1.39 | 1.41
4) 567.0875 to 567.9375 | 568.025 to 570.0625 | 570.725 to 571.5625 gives 0.03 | 1.39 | 1.44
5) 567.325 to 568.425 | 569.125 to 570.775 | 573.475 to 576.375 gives 0.01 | 1.38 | 1.44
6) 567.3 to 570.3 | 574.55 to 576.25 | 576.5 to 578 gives 0.07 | 1.39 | 1.45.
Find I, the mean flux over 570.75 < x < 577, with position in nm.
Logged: 1.48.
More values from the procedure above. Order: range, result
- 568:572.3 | 1.41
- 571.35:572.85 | 1.53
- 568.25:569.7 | 1.4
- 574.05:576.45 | 1.4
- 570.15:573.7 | 1.5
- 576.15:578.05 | 1.43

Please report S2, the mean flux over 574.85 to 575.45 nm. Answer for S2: 1.4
